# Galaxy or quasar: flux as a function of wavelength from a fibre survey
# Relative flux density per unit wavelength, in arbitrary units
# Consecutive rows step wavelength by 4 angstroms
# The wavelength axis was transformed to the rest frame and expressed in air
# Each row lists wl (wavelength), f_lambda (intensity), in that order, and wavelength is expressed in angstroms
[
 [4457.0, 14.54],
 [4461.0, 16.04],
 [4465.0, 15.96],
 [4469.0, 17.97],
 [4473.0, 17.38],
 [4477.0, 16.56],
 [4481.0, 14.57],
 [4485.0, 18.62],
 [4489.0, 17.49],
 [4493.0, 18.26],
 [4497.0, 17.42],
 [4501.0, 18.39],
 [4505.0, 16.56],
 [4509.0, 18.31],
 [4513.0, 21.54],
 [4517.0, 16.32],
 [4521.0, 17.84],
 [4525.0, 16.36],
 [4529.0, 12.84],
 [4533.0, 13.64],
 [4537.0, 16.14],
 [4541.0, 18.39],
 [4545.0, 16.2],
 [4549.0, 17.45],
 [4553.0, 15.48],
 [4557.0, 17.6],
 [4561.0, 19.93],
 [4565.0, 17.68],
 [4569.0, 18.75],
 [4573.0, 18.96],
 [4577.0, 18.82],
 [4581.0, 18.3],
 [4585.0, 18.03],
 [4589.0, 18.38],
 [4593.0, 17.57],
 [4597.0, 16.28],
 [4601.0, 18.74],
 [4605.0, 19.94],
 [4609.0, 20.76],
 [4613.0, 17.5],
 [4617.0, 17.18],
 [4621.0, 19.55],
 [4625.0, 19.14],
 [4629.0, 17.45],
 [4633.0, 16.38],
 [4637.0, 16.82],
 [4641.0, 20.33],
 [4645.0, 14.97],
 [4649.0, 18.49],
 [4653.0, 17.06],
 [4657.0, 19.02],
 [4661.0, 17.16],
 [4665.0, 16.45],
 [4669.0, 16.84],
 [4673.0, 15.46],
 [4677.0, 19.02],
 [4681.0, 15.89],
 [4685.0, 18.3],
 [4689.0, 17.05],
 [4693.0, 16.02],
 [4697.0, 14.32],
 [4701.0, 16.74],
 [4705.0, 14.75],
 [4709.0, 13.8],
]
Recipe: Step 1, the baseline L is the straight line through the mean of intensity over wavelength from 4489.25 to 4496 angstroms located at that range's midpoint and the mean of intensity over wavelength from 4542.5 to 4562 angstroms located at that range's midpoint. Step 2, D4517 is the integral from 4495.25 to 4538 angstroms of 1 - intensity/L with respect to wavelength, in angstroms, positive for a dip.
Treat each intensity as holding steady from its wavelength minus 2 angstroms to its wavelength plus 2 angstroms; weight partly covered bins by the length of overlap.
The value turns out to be 1.9 angstroms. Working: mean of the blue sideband 17.9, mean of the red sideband 17.2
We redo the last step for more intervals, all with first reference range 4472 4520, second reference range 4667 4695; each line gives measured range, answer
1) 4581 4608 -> -1.57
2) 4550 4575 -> -0.95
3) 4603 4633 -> -2.54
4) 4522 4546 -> 2.50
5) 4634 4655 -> -0.50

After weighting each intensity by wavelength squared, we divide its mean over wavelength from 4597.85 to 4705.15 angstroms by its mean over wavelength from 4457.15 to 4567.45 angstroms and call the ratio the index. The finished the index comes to 1.1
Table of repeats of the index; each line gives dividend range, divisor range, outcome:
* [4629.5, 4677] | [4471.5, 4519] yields 1.05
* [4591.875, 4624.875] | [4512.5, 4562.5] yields 1.14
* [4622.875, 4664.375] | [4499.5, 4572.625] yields 1.07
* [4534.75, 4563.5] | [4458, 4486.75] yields 1.08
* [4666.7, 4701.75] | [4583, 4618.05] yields 0.94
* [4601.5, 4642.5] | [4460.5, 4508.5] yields 1.14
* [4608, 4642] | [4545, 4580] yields 1.04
